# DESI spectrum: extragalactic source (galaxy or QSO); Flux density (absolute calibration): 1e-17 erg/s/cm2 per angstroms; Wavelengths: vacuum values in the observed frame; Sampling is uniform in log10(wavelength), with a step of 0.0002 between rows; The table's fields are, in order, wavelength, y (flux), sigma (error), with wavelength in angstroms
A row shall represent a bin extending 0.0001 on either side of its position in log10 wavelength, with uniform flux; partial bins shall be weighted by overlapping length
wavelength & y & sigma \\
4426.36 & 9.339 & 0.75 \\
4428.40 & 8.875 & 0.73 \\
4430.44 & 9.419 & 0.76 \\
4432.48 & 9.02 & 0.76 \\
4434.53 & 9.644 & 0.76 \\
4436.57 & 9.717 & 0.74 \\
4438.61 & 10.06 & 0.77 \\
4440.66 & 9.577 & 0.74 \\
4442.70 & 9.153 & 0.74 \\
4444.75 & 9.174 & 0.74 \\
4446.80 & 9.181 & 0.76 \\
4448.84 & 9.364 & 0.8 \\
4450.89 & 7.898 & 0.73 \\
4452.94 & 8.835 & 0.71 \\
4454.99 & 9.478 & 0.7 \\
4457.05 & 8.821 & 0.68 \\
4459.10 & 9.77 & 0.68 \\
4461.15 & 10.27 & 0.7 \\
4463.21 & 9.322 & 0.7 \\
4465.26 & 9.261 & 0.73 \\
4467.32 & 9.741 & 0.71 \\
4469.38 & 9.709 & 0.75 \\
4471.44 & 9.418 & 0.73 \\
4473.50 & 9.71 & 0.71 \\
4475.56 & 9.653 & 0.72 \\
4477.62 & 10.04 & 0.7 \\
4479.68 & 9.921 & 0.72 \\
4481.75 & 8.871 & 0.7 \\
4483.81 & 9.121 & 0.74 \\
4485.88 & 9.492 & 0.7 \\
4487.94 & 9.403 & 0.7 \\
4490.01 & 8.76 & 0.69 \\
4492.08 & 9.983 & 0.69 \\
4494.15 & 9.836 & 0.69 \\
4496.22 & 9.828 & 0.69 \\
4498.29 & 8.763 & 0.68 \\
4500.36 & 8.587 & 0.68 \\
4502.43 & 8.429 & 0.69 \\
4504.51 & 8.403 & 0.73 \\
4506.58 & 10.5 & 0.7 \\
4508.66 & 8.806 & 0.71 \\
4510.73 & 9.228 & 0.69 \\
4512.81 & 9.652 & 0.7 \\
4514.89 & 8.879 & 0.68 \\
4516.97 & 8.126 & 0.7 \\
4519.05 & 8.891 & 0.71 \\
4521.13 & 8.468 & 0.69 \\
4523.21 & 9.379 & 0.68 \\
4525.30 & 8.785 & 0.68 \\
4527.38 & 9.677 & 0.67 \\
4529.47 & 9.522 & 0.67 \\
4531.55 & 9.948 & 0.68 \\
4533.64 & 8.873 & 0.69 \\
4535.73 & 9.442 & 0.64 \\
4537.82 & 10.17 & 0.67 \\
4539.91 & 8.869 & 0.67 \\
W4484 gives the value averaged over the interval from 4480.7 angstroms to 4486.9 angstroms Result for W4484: 9.15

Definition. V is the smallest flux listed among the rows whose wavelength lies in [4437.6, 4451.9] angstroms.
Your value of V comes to 7.898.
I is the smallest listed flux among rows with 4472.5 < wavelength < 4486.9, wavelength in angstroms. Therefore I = 8.871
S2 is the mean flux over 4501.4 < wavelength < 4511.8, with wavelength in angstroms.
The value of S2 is 9.07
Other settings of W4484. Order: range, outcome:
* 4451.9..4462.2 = 9.43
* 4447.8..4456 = 8.9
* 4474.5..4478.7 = 9.86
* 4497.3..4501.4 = 8.68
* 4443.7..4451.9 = 8.91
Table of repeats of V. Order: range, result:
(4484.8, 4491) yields 8.76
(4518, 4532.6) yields 8.468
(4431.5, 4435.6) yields 9.02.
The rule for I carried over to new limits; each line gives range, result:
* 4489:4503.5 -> 8.429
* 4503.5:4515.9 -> 8.403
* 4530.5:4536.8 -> 8.873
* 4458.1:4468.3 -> 9.261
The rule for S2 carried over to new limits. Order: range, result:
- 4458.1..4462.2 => 10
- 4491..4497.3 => 9.86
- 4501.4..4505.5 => 8.4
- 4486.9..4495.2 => 9.5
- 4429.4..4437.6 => 9.45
